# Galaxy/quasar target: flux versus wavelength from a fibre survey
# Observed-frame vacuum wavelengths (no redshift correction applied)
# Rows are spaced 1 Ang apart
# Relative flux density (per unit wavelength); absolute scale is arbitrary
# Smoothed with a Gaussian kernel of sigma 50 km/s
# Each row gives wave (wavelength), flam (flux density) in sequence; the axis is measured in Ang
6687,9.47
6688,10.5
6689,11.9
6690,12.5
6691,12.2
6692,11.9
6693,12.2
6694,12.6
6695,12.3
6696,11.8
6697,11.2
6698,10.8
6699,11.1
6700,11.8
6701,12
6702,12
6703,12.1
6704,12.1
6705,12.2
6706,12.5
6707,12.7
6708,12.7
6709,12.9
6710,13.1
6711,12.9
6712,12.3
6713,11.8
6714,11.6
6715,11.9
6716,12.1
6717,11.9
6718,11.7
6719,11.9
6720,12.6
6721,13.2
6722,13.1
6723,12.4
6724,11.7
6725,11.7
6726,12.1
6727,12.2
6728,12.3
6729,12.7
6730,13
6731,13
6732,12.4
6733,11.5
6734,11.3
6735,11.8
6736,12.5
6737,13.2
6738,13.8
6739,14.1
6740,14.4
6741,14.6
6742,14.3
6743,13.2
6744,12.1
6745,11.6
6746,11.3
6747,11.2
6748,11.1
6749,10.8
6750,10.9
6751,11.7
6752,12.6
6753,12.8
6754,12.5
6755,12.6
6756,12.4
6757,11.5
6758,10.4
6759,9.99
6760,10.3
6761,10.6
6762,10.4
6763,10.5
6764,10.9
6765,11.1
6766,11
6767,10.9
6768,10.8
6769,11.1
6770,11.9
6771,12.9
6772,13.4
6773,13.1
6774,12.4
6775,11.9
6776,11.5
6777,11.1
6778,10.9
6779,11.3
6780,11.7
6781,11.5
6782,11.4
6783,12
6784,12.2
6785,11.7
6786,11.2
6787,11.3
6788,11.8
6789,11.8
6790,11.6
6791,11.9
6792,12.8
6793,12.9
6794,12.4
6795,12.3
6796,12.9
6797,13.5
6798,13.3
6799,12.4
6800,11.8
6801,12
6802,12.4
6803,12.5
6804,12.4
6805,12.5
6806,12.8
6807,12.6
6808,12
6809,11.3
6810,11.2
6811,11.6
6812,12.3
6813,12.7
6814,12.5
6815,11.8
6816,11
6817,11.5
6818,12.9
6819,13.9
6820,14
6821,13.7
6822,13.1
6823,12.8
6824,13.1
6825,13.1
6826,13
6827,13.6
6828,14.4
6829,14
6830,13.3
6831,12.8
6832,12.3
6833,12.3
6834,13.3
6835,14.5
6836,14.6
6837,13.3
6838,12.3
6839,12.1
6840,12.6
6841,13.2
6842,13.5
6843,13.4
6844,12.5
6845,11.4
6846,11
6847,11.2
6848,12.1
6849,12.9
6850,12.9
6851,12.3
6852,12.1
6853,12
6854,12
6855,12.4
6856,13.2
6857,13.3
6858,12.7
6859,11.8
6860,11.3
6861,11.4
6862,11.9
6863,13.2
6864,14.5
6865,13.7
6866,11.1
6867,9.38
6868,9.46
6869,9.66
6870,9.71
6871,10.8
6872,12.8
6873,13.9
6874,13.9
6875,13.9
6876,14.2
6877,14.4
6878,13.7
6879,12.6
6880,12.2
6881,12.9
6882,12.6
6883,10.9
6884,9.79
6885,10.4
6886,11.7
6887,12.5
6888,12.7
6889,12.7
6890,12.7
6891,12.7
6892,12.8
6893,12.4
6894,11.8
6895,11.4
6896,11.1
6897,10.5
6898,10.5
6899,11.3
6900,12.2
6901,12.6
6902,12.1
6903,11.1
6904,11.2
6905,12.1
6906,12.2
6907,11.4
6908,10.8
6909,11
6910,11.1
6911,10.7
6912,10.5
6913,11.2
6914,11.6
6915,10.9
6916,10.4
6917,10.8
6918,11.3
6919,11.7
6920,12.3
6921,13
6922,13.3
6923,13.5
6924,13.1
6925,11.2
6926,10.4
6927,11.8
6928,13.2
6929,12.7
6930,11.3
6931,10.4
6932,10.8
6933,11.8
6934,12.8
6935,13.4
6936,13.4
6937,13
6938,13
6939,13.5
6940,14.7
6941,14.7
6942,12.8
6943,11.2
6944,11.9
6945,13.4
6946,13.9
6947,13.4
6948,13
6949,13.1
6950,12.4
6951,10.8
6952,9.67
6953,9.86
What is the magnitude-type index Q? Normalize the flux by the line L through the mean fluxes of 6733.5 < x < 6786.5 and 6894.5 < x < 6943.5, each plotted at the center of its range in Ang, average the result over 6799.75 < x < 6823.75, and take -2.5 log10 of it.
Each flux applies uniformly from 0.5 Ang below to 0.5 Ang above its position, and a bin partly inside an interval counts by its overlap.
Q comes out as -0.05 mag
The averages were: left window 11.9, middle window 12.4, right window 11.9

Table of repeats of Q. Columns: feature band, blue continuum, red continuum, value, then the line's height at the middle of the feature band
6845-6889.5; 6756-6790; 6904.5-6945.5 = -0.03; 11.8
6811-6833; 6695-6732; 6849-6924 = -0.07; 12.1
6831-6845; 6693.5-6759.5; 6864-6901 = -0.08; 12.1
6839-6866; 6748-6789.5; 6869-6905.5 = -0.05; 11.9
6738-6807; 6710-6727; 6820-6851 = 0.05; 12.6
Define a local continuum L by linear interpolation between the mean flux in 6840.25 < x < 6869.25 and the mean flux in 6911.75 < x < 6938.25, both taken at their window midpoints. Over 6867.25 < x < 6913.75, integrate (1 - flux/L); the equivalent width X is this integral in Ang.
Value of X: 0.9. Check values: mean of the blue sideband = 12.1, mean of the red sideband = 12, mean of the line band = 11.8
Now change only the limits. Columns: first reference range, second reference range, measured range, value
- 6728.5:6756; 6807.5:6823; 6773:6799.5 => 0.9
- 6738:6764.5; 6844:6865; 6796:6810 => -0.3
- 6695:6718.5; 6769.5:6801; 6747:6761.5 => 0.8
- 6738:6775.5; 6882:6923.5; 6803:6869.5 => -4.2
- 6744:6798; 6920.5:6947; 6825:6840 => -1.5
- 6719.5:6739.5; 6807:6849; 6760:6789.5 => 2.6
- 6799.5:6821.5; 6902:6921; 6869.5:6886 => -1.1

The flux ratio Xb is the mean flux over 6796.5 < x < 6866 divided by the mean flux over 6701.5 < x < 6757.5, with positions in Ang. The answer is 1.02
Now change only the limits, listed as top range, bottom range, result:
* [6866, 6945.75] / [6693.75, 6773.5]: 0.99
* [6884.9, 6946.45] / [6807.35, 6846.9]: 0.94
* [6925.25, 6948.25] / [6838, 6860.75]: 1.02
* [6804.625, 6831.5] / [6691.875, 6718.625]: 1.05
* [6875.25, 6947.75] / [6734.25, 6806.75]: 1.01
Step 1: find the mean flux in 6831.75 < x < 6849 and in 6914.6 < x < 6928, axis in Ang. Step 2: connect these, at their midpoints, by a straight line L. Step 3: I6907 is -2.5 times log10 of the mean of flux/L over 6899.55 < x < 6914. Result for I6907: 0.05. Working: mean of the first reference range 12.7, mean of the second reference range 11.9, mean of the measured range 11.4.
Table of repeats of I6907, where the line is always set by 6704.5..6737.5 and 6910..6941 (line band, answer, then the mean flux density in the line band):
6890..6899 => 0.04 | 11.7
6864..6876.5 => 0.02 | 12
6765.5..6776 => 0.03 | 11.9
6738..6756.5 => -0.02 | 12.5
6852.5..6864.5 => -0.03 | 12.5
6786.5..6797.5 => 0.00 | 12.3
